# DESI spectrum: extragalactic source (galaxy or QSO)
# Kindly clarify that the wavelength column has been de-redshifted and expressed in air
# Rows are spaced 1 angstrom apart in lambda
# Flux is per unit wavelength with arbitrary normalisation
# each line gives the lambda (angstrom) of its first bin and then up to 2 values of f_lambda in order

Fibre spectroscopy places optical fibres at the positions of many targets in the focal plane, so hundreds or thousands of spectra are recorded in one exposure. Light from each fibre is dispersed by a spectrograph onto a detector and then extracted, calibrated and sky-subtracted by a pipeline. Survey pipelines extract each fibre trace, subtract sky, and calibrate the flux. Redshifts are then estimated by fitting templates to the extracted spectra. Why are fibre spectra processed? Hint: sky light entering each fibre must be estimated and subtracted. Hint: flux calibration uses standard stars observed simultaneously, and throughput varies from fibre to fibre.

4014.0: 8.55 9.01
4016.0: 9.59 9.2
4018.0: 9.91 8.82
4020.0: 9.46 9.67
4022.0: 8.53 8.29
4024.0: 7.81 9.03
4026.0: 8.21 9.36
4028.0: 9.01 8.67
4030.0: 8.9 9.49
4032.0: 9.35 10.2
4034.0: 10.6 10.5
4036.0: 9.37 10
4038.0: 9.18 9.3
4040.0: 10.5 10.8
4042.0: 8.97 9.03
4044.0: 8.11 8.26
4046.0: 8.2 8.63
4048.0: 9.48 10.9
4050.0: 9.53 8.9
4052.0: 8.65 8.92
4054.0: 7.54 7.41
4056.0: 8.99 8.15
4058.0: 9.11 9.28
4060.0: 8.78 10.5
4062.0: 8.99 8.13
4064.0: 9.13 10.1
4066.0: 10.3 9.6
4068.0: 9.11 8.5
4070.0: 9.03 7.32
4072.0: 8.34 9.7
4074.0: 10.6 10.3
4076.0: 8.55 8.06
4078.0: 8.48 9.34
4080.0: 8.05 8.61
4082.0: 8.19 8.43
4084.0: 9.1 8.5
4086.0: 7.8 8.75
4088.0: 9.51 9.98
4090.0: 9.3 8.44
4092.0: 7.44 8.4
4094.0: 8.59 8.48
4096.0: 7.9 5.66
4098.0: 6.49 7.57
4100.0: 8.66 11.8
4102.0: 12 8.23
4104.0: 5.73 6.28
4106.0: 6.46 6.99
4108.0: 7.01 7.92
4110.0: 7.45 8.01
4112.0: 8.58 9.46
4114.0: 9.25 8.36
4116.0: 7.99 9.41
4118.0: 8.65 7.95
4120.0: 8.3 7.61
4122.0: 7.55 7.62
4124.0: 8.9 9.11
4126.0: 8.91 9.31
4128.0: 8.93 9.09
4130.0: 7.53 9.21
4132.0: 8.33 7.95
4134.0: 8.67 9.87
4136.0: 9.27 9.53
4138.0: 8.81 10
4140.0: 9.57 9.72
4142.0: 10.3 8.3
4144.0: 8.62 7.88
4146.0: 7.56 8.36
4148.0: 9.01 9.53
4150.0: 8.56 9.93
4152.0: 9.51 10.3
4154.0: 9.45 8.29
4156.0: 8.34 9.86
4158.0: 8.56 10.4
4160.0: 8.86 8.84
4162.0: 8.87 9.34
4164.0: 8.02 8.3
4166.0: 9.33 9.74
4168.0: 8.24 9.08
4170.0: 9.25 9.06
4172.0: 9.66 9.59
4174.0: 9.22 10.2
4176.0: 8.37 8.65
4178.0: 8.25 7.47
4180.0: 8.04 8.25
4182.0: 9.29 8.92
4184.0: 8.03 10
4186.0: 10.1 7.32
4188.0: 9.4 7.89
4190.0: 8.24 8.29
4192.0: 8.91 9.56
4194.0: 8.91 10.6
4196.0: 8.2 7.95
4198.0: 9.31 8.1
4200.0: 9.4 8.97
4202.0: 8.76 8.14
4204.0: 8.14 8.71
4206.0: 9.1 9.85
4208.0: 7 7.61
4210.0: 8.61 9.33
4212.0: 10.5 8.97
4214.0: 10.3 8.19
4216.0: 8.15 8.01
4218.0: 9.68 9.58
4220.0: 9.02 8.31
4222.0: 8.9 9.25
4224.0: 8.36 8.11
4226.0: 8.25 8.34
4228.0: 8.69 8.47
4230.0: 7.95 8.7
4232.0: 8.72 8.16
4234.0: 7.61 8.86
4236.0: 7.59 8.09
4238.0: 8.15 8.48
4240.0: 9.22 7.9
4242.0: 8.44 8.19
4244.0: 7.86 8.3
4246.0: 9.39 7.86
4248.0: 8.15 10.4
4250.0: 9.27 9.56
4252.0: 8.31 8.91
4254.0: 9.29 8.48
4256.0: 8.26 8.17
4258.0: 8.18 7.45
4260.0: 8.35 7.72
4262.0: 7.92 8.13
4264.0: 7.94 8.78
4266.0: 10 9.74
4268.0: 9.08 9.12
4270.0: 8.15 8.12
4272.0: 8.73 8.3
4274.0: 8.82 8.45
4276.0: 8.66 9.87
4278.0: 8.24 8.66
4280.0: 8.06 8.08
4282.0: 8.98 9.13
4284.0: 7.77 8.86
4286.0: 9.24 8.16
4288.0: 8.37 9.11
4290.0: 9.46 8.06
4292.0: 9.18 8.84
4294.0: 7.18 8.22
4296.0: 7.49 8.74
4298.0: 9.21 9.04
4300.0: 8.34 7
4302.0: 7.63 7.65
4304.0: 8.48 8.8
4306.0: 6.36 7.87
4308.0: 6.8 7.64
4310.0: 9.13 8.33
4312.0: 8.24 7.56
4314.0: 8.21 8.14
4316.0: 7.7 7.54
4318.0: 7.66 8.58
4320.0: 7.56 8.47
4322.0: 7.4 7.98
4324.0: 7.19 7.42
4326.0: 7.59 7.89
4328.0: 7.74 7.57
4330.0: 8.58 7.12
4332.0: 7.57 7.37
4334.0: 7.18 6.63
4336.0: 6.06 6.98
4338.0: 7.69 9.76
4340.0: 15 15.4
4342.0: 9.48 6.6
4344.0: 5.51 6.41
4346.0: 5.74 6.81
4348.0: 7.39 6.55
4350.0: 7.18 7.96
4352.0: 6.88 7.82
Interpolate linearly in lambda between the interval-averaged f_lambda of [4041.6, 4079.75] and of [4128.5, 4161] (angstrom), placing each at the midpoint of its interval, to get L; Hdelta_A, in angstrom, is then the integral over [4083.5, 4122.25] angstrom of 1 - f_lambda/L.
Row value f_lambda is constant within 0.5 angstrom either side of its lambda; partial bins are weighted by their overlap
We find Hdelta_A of 3.2 angstrom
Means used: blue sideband 8.97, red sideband 9.03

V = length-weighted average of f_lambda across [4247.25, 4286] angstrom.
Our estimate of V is 8.64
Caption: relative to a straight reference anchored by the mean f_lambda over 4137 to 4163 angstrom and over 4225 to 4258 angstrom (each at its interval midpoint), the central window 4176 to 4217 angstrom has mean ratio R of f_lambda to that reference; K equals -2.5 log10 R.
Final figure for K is 0.01 mag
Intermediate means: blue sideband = 9.11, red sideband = 8.49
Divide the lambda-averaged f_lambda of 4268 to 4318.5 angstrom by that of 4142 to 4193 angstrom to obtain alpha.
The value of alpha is 0.9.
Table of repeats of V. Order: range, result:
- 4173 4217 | 8.77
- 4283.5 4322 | 8.16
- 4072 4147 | 8.55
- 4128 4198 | 8.94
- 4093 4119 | 8.12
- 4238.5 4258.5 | 8.63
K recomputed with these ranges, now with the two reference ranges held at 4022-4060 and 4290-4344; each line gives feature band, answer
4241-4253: -0.04 mag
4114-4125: 0.06 mag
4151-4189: -0.04 mag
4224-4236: 0.02 mag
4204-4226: -0.04 mag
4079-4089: 0.03 mag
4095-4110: 0.14 mag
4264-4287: -0.06 mag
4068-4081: 0.01 mag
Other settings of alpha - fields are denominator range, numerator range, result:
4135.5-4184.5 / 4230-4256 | 0.95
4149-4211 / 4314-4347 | 0.90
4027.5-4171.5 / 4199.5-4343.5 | 0.96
